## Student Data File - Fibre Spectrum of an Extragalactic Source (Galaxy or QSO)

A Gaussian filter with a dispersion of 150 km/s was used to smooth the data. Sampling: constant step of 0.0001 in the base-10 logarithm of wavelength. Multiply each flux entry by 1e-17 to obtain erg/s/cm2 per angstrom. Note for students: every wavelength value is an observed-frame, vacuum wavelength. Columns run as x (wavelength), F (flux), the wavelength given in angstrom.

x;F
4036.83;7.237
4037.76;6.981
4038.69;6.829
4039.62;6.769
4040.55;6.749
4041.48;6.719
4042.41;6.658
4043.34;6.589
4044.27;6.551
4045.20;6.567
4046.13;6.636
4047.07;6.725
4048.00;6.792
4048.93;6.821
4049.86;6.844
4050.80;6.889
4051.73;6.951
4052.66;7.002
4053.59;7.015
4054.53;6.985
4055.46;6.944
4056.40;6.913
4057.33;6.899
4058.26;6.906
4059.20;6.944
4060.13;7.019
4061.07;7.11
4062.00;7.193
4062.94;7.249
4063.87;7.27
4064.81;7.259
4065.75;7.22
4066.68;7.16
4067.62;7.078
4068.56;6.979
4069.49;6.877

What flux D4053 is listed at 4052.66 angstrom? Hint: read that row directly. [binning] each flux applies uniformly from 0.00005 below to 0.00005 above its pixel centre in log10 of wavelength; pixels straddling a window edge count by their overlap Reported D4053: 7.002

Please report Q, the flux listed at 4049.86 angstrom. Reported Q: 6.844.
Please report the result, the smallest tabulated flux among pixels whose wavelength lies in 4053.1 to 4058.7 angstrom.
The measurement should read 6.899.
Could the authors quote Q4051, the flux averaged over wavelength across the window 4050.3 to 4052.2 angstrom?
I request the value 6.91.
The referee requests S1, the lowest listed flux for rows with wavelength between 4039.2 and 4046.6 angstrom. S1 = 6.551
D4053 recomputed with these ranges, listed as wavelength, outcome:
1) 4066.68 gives 7.16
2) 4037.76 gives 6.981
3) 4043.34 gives 6.589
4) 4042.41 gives 6.658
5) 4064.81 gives 7.259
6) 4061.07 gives 7.11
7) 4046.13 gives 6.636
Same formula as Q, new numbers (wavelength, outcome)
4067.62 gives 7.078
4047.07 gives 6.725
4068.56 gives 6.979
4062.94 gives 7.249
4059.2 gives 6.944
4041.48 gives 6.719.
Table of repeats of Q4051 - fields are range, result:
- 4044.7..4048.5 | 6.68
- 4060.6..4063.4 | 7.18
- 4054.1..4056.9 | 6.95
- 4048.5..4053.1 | 6.9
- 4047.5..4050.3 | 6.83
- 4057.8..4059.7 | 6.92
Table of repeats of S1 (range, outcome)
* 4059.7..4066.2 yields 7.019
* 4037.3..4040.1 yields 6.769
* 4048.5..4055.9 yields 6.821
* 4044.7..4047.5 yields 6.567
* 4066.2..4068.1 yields 7.078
